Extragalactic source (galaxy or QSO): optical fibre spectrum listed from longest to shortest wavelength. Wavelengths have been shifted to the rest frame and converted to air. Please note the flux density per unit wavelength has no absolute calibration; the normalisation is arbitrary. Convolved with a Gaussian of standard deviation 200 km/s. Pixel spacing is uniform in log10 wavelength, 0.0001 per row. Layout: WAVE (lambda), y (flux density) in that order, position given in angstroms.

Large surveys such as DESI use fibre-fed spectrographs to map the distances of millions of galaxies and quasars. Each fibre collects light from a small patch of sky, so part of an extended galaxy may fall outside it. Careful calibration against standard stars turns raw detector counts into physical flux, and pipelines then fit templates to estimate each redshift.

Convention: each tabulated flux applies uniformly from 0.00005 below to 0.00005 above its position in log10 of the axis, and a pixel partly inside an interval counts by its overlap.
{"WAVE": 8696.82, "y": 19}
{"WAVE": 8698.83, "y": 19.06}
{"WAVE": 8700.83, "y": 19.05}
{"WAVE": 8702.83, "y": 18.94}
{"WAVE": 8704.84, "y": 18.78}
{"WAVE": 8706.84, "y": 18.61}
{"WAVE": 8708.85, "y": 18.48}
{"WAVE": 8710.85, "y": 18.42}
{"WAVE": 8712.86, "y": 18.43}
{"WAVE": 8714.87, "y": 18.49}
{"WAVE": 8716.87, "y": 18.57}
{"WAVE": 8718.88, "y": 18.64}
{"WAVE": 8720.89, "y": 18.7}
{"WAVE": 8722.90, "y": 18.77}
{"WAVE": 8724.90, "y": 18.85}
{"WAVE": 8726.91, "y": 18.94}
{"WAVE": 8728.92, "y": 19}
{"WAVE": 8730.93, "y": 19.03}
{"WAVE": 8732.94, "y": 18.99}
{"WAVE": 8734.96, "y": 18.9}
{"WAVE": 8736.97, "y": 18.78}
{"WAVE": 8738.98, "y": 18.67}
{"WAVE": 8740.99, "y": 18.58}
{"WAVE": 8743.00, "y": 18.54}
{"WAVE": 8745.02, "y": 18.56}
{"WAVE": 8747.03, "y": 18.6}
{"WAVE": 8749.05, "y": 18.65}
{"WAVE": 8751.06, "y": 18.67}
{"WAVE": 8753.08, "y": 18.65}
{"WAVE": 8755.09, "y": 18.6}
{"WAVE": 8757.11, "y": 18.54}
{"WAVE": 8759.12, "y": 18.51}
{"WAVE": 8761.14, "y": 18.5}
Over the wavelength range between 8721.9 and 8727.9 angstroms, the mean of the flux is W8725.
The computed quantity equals 18.9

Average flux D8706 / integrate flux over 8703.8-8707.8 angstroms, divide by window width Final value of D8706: 18.7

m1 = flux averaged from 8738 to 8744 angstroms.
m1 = 18.6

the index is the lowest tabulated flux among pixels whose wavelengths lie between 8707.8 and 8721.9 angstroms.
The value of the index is 18.42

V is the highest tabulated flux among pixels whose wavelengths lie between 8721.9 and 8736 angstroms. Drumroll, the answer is 19.03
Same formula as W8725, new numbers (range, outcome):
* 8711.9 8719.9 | 18.5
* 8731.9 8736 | 18.9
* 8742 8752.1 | 18.6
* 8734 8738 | 18.9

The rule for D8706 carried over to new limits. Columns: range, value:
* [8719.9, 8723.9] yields 18.7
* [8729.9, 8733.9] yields 19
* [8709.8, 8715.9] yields 18.5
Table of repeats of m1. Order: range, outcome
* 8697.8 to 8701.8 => 19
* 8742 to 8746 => 18.5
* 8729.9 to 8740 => 18.9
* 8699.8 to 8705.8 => 18.9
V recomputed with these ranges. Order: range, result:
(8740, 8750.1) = 18.65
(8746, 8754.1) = 18.67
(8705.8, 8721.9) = 18.7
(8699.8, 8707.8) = 19.05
